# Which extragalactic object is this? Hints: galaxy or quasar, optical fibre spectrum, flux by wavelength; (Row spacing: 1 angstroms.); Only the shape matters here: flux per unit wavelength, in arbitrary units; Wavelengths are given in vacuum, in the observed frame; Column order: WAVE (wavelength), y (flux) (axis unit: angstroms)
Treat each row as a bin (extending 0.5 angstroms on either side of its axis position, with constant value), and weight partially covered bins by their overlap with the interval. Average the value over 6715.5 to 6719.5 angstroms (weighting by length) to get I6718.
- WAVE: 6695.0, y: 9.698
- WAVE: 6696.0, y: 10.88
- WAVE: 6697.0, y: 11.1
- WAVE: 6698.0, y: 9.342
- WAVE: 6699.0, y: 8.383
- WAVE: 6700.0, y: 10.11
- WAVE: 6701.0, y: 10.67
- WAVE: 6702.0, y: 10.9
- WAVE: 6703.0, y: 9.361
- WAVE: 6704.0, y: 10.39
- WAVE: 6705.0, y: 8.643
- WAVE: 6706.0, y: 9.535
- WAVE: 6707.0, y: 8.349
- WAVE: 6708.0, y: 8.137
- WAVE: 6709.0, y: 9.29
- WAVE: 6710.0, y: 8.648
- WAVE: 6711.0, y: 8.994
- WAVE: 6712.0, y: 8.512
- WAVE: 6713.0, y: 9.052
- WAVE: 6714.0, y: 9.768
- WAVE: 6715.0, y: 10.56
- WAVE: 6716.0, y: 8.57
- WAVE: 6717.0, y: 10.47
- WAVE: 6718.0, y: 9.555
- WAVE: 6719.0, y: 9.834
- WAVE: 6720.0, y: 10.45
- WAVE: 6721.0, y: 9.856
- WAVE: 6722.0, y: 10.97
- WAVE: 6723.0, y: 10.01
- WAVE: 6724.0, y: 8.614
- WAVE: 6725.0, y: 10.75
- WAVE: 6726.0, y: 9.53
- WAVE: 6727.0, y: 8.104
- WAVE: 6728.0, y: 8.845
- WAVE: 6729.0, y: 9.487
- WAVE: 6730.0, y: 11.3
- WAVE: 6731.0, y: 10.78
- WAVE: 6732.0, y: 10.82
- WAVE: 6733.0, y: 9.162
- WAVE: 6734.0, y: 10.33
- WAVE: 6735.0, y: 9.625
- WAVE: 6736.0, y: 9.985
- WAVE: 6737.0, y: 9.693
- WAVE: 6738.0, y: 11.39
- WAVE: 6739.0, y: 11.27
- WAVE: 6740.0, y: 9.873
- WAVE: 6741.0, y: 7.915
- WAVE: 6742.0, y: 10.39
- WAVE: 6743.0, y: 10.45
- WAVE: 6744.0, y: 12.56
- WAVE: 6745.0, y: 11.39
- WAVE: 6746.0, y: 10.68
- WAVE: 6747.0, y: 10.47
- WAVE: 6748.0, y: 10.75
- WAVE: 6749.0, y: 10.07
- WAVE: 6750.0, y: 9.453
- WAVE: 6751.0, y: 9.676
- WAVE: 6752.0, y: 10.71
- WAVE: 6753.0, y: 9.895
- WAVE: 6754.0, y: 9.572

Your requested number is 9.61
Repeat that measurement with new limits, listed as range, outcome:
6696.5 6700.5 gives 9.73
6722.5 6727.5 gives 9.4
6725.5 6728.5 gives 8.83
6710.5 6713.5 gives 8.85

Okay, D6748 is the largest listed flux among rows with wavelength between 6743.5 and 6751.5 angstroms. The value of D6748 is 12.56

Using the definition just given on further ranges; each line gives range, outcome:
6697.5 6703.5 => 10.9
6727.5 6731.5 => 11.3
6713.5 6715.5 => 10.56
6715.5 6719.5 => 10.47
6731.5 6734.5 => 10.82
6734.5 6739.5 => 11.39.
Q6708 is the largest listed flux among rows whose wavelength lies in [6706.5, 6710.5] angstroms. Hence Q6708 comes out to 9.29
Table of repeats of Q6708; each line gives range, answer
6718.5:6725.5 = 10.97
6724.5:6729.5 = 10.75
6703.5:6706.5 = 10.39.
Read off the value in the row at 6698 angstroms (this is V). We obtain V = 9.342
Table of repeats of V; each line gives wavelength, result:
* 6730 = 11.3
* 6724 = 8.614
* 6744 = 12.56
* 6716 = 8.57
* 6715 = 10.56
